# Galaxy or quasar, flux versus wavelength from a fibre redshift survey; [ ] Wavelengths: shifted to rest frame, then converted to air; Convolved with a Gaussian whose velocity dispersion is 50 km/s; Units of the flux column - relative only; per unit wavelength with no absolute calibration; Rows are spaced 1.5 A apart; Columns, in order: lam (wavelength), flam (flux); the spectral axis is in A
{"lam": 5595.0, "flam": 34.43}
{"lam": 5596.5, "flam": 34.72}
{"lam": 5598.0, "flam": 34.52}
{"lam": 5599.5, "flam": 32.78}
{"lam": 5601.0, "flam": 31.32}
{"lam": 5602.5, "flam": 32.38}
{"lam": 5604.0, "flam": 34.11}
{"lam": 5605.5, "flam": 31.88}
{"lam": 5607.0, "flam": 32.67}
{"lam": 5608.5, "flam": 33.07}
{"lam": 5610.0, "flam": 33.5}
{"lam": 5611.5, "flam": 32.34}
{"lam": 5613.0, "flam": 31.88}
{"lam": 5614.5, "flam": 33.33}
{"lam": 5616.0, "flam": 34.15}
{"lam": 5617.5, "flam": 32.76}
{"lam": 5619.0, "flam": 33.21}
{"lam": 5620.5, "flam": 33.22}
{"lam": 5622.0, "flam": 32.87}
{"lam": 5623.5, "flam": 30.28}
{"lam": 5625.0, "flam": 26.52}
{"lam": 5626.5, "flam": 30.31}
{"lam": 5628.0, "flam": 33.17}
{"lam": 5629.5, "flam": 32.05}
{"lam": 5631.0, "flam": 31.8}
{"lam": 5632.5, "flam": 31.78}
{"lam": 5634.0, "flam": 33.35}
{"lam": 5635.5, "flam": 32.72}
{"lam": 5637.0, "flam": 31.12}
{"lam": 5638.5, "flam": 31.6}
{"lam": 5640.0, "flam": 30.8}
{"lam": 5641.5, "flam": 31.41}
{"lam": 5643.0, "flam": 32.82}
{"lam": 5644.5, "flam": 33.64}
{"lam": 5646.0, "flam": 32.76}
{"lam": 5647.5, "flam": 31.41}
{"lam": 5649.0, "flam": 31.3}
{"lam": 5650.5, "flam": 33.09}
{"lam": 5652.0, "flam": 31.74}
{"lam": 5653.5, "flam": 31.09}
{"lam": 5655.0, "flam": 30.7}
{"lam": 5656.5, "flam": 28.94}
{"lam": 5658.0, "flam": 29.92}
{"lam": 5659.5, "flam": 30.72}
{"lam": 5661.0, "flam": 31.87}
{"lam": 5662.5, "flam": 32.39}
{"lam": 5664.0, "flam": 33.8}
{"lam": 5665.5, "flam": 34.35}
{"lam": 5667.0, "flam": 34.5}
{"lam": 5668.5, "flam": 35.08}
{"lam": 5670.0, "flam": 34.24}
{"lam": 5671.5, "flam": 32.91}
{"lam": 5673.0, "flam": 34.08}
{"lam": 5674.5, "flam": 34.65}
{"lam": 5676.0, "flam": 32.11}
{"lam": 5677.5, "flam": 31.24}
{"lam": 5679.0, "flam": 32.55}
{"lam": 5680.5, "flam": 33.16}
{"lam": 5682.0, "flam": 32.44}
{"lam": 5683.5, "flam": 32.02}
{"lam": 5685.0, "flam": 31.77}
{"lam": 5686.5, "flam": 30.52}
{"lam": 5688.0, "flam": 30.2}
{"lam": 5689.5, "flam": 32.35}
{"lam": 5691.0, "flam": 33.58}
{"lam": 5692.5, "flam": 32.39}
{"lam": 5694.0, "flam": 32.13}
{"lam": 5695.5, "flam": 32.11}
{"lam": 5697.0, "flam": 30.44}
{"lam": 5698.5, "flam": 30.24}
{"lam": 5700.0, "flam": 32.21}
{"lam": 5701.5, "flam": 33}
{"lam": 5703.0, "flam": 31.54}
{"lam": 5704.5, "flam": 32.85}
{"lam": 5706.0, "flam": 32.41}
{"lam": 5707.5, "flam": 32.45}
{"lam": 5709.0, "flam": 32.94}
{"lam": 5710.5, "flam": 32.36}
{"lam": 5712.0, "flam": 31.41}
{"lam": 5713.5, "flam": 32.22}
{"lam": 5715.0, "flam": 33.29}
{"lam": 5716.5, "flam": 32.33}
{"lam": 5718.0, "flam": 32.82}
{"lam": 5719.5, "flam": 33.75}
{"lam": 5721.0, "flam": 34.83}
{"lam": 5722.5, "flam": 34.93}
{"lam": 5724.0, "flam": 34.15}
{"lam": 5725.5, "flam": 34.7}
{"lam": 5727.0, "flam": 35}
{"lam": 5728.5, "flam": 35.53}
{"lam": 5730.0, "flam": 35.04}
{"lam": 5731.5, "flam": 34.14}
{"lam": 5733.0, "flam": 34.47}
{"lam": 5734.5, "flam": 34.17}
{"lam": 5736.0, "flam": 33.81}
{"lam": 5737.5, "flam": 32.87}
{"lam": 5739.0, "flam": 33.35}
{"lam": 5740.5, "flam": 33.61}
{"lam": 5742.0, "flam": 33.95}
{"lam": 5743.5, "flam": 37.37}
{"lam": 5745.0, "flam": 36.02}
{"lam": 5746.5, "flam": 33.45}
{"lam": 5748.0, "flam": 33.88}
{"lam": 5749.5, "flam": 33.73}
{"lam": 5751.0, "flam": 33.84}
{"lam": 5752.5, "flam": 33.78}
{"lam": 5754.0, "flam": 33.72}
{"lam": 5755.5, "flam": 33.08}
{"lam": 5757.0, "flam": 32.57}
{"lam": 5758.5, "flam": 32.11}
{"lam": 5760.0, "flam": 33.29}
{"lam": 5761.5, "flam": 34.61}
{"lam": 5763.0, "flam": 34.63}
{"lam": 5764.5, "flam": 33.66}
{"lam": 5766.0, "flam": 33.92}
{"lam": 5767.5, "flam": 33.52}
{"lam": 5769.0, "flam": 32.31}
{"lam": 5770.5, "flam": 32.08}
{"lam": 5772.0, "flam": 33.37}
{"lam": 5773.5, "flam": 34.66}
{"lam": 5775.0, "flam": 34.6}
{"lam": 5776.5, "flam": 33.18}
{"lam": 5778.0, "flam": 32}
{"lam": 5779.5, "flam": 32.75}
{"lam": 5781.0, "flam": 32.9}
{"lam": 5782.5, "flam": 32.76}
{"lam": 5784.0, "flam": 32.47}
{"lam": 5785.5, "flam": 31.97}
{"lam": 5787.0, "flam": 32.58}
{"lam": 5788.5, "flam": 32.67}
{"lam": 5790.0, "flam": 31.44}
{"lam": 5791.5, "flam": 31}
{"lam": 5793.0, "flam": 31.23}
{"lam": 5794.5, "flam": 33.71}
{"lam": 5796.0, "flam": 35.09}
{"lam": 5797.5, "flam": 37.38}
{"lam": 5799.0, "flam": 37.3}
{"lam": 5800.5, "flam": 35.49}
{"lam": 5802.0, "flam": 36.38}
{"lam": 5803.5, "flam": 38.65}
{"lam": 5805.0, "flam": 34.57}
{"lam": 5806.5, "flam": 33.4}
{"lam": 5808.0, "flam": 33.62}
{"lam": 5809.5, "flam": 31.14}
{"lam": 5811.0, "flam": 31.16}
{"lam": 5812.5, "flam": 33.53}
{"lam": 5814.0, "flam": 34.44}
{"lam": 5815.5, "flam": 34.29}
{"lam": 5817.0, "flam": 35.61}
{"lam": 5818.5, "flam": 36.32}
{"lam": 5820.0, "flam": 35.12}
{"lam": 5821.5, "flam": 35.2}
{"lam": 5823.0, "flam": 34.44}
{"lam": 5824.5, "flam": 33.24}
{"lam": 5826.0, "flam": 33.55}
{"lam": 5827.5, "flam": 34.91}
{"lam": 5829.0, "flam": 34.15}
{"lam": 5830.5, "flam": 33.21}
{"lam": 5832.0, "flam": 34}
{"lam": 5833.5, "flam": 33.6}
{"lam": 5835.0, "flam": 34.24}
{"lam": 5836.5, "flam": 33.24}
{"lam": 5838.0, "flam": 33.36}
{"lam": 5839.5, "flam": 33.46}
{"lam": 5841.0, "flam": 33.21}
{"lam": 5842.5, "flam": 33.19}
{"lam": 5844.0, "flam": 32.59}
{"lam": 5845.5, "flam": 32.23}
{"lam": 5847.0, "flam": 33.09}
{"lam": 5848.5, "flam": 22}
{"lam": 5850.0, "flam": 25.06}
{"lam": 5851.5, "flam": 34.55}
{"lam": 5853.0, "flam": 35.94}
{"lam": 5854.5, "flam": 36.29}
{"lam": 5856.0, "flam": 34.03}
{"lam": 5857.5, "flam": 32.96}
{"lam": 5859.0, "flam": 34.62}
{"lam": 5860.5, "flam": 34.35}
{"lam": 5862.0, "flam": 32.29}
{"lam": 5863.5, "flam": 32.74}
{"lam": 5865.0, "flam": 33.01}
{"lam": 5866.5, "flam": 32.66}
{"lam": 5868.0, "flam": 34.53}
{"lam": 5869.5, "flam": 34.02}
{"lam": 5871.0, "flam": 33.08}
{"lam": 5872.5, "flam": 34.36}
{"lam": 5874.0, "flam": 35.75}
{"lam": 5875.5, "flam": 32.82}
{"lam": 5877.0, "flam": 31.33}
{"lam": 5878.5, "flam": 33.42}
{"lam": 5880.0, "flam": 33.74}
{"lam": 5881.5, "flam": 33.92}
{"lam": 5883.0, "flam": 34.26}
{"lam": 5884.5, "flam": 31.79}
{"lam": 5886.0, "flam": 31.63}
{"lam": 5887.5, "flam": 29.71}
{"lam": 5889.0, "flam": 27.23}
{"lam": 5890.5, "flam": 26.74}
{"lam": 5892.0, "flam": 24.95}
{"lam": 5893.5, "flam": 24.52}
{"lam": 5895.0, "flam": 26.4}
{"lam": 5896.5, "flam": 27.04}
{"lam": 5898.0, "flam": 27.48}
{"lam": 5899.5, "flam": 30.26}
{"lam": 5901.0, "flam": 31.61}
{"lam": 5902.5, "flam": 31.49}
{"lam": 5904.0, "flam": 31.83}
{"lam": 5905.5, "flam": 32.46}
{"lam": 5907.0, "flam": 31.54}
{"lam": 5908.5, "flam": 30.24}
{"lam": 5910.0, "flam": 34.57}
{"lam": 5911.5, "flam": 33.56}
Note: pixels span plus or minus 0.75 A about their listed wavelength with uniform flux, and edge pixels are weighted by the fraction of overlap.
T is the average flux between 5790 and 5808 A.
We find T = 34.7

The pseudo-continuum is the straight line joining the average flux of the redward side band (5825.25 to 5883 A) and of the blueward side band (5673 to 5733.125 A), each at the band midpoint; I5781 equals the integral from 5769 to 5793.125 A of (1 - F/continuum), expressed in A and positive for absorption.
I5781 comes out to 0.3 A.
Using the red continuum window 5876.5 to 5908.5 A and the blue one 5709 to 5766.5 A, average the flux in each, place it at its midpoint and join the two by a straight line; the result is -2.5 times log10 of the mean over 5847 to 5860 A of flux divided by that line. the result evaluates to -0.03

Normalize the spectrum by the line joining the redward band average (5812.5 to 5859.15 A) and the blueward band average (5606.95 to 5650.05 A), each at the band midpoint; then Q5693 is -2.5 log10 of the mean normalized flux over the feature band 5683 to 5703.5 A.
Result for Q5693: 0.03 mag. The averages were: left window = 32.1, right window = 33.4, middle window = 31.7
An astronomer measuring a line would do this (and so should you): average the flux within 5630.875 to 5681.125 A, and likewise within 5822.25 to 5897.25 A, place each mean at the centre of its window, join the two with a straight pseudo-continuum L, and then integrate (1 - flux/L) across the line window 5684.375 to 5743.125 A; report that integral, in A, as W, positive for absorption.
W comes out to -1.3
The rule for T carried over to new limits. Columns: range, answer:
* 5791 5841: 34.2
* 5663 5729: 32.9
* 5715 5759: 34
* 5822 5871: 33.1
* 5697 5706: 31.9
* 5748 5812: 33.5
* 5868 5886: 33.5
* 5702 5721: 32.6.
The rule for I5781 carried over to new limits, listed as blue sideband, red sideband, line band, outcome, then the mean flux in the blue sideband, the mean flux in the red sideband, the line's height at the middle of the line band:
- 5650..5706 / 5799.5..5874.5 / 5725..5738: -0.7 A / 32.2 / 33.6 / 32.7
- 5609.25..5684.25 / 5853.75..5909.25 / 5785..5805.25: -1.5 A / 32.3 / 31.7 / 31.9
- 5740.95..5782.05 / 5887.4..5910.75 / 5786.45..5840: -3.5 A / 33.7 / 29.2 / 32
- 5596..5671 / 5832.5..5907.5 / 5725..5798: -3.6 A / 32.3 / 31.8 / 32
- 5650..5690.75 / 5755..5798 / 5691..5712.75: 0.3 A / 32.3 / 33.1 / 32.6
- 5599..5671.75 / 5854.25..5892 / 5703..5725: -0.4 A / 32.2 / 32.6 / 32.4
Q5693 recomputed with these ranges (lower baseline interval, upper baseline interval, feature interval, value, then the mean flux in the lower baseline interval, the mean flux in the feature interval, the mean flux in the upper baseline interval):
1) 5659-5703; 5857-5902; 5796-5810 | -0.11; 32.5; 35.4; 31.4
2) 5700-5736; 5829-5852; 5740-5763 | -0.03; 33.5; 34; 32.1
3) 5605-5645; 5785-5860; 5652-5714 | 0.01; 32.1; 32.2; 33.6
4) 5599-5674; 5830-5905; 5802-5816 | -0.07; 32.3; 34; 31.9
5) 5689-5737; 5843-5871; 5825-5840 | -0.03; 33.1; 33.8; 32.6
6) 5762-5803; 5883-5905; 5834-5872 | -0.07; 33.6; 32.8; 29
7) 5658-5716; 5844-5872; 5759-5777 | -0.04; 32.5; 33.6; 32.7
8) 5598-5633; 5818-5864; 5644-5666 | 0.02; 32.3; 31.8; 33.3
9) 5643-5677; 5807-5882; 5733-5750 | -0.04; 32.5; 34.2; 33.4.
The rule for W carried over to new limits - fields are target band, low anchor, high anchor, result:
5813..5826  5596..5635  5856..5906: -1.2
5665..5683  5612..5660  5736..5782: -0.6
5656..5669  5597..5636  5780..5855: 0.1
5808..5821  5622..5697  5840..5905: -0.9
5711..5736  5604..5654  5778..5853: -0.9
